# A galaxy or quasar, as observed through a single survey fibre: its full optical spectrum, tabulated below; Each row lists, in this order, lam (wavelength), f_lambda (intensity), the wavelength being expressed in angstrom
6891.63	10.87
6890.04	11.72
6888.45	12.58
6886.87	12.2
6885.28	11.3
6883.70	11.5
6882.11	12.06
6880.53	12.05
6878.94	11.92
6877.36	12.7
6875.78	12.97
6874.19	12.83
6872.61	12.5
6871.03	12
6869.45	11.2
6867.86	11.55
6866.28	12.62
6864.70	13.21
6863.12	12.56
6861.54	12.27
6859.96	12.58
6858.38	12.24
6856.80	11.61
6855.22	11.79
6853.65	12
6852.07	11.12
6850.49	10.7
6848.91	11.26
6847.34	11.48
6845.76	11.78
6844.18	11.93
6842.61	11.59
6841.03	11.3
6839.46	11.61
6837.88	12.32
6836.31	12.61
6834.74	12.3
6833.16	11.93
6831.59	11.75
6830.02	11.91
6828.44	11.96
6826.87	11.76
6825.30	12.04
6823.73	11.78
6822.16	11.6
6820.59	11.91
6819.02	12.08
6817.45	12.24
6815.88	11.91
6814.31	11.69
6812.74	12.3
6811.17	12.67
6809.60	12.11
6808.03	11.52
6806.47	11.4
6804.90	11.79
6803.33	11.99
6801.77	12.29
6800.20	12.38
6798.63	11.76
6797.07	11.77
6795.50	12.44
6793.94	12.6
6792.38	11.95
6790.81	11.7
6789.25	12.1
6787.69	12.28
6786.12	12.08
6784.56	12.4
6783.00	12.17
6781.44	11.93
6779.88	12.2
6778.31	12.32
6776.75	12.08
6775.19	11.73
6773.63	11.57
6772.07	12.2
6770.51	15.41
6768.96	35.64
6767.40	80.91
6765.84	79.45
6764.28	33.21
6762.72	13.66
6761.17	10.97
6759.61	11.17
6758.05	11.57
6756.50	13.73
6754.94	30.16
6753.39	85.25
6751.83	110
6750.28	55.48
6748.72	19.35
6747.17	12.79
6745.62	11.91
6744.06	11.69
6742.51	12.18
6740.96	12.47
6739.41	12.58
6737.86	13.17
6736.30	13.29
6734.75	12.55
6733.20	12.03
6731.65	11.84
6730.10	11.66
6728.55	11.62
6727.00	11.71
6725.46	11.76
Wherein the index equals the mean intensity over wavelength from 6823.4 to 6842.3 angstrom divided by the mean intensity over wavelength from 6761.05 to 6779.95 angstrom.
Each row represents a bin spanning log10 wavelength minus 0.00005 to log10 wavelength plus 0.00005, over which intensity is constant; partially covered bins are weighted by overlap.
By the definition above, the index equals 0.44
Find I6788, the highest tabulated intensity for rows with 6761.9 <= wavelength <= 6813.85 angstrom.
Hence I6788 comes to 80.91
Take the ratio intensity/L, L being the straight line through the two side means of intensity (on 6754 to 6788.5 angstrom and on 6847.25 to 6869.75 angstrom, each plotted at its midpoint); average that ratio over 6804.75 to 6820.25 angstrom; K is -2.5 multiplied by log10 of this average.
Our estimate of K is 0.38 mag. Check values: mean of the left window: 21.6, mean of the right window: 11.9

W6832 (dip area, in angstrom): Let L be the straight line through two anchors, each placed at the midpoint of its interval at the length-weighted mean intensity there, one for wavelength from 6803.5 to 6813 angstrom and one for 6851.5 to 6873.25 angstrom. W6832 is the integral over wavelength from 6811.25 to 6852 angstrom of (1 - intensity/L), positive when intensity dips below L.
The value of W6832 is 0.6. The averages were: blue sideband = 11.9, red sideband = 12.1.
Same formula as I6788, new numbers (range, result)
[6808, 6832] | 12.67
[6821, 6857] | 12.61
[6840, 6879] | 13.21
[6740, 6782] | 110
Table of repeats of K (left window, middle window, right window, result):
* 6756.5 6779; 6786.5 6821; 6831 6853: 0.453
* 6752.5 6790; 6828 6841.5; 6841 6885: 0.288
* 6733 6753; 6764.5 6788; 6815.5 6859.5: -0.108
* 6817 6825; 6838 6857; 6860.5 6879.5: 0.057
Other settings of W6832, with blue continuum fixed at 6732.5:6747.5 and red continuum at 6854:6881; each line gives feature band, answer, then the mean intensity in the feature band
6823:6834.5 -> 0.40 angstrom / 11.9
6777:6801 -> 0.48 angstrom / 12.1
